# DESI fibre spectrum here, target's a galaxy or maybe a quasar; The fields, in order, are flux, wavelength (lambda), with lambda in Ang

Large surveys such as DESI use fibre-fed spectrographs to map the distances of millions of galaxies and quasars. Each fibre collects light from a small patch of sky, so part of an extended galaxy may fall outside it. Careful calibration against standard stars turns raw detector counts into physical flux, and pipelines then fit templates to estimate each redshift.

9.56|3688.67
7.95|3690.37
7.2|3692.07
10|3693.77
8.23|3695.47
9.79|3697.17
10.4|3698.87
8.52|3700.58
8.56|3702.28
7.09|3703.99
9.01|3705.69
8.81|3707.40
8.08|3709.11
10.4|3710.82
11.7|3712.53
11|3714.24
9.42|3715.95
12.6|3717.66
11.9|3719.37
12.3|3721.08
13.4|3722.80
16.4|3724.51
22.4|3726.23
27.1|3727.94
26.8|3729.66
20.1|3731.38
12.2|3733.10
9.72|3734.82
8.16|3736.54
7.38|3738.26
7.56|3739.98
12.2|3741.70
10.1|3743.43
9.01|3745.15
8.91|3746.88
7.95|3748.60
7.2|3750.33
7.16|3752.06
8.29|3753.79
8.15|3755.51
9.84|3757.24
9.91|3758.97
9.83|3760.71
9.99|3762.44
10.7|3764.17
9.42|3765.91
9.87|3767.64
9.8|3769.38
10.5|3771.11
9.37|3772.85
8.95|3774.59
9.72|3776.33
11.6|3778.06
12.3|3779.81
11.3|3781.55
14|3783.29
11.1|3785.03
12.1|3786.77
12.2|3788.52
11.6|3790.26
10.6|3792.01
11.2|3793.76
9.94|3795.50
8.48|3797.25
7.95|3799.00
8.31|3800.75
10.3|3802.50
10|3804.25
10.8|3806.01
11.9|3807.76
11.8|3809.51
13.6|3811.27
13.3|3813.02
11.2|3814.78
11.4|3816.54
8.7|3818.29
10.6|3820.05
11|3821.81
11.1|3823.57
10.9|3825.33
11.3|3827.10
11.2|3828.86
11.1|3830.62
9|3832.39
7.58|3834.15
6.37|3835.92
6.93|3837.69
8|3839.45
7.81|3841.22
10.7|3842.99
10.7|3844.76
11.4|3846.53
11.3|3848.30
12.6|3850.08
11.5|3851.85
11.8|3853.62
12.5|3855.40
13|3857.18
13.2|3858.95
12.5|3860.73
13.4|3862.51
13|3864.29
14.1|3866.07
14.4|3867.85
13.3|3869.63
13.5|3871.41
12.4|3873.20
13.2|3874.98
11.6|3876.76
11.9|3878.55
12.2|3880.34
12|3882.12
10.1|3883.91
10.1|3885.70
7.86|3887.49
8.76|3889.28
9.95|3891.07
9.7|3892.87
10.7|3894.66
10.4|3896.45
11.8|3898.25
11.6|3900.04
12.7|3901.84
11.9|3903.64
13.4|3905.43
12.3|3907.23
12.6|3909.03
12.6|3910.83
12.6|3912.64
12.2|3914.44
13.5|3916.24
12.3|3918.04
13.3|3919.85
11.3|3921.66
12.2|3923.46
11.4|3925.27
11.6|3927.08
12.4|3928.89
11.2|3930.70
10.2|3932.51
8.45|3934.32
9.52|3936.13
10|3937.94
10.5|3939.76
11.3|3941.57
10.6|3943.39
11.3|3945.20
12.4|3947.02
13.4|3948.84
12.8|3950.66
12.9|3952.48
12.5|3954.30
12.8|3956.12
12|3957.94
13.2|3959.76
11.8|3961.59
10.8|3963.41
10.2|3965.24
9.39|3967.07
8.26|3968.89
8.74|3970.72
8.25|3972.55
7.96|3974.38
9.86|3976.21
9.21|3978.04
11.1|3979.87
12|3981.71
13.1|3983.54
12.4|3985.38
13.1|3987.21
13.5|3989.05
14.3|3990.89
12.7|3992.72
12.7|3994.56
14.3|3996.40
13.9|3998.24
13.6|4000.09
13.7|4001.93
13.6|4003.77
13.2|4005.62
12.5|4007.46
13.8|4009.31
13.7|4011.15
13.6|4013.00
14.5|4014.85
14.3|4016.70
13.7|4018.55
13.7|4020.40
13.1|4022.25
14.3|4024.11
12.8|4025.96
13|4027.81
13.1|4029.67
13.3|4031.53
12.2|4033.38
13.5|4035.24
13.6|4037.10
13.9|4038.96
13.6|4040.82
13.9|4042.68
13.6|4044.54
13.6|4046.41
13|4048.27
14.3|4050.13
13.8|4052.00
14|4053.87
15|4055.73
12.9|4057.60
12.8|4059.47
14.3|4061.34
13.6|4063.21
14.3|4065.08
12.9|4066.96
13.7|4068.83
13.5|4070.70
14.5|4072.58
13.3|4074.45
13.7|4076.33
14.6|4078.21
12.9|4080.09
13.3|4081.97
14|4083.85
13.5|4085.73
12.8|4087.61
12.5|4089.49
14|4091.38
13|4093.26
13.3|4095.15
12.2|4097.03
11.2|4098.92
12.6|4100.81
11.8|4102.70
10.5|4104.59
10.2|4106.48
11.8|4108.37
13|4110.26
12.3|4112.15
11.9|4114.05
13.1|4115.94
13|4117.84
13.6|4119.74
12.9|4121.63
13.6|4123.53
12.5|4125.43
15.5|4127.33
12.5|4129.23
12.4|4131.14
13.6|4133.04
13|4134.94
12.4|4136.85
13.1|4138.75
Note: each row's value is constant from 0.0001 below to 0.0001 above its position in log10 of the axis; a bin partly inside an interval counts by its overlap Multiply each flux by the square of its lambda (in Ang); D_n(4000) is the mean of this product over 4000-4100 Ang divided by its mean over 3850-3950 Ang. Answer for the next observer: 1.23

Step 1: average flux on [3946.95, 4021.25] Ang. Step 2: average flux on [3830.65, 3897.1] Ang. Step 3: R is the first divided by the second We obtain 1.1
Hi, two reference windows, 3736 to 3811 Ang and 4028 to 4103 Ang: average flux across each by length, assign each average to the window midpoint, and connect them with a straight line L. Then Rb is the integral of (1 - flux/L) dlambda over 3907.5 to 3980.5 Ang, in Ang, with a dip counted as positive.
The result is 4.5 Ang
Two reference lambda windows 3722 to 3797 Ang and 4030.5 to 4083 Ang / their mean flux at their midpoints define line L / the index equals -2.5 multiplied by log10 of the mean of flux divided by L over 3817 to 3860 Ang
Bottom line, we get 0.157 mag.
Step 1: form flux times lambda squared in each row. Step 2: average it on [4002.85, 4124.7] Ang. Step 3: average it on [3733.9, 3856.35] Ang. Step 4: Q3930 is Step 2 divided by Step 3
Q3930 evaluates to 1.49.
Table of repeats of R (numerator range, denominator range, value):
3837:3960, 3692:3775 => 1.07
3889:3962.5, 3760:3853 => 1.12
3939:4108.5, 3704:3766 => 1.11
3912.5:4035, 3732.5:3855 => 1.19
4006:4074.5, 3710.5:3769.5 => 1.16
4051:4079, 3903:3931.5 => 1.12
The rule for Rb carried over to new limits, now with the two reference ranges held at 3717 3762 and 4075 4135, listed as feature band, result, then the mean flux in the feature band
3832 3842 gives 3.9 Ang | 7.55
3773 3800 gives 3.1 Ang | 10.8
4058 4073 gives -1.0 Ang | 13.6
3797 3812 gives 2.3 Ang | 10.4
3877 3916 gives 3.4 Ang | 11.3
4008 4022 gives -1.3 Ang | 13.8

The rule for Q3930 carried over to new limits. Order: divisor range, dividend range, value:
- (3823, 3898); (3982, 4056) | 1.32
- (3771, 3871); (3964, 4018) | 1.20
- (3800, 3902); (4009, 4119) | 1.33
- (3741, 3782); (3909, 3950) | 1.31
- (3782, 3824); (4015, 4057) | 1.40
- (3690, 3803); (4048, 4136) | 1.44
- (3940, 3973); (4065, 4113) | 1.22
